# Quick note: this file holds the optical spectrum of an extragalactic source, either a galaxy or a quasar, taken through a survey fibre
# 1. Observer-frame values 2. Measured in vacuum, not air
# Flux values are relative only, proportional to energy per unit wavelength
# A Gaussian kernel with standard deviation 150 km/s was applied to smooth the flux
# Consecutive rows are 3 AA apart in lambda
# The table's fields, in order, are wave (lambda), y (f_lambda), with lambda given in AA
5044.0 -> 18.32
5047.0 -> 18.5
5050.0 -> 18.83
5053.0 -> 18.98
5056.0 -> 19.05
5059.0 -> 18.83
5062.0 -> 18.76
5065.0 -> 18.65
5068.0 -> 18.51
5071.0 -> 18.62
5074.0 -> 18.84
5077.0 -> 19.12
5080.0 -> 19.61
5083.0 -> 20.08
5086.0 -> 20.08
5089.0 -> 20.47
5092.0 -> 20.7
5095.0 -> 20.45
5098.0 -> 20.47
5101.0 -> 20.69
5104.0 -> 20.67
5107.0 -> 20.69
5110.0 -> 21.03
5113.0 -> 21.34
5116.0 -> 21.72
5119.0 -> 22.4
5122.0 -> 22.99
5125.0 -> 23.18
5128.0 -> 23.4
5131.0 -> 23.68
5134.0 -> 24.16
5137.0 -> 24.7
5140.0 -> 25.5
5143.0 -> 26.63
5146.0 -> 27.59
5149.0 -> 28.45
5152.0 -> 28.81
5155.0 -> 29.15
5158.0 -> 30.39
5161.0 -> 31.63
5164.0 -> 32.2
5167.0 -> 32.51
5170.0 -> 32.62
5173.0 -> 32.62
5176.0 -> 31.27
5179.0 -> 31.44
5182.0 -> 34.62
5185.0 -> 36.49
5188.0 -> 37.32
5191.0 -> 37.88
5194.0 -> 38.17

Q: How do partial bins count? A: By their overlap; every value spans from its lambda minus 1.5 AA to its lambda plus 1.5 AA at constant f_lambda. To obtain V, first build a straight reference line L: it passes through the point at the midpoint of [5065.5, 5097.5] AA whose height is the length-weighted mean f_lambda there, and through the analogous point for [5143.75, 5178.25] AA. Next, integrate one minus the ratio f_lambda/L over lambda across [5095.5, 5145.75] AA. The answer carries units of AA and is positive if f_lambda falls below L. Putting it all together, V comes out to 4.5 AA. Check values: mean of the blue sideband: 19.6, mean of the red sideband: 30.6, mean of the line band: 22.8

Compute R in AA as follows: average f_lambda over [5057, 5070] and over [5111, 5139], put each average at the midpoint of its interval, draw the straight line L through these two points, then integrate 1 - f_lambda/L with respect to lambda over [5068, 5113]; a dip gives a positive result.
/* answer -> 1.1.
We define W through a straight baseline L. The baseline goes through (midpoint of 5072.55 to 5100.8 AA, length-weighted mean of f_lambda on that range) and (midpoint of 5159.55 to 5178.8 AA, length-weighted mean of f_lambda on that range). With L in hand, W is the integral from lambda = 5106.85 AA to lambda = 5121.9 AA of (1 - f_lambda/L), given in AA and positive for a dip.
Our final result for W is 1.5 AA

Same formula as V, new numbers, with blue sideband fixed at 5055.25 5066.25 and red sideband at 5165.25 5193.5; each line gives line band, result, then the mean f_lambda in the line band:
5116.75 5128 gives 1.7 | 22.9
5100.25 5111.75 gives 1.8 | 20.8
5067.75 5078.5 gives 0.8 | 18.8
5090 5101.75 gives 1.4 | 20.6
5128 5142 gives 2.0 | 24.5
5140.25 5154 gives 1.1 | 27.7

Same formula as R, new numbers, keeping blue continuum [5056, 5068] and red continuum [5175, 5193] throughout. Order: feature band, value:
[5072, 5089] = 1.3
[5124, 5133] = 1.4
